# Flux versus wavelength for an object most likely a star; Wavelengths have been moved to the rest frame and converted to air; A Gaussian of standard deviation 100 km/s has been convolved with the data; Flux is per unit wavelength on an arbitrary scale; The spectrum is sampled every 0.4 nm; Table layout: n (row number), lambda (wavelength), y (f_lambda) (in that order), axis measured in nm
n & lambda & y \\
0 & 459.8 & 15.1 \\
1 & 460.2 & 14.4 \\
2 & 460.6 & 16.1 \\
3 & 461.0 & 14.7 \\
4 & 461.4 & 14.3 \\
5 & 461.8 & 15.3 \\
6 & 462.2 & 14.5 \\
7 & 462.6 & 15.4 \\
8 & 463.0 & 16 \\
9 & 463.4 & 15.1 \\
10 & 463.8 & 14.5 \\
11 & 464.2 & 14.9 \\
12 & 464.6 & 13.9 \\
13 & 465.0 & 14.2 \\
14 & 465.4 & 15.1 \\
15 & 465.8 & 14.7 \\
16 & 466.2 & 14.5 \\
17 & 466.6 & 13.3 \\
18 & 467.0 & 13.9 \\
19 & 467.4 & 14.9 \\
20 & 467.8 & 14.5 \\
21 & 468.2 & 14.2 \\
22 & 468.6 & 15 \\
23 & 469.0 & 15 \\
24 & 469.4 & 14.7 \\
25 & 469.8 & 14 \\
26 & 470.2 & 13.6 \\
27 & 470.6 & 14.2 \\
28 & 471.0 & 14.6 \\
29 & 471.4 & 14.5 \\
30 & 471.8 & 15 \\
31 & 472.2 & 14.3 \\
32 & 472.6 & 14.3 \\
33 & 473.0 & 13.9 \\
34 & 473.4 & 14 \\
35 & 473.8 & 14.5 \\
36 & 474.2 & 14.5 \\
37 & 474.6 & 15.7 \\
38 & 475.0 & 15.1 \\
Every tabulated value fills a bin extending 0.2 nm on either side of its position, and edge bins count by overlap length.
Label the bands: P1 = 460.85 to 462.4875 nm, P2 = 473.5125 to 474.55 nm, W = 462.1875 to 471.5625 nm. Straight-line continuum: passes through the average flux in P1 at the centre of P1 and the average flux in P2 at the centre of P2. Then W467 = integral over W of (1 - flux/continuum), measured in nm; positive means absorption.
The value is 0.09 nm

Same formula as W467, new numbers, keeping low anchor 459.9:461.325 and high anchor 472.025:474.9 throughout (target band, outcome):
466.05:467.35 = 0.067 nm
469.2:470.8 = 0.054 nm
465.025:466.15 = 0.005 nm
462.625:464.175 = -0.031 nm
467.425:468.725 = 0.010 nm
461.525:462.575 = 0.000 nm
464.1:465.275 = 0.040 nm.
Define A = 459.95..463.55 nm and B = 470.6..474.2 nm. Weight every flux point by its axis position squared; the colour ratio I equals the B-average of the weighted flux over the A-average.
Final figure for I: 1.0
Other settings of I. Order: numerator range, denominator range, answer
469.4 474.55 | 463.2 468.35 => 1.02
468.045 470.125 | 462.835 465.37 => 1.00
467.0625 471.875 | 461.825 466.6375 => 1.00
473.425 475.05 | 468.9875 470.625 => 1.06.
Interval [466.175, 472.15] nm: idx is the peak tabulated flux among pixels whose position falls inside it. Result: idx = 15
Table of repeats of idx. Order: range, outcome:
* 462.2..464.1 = 16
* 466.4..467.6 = 14.9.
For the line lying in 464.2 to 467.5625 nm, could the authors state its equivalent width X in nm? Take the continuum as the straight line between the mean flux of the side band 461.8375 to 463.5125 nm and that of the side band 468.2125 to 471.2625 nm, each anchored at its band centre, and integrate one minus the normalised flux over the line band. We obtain 0.123 nm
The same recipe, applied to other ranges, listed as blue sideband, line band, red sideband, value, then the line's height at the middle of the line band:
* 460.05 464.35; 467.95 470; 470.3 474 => -0.002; 14.6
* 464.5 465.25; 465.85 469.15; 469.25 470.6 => -0.070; 14.1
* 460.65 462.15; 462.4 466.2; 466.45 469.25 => -0.045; 14.7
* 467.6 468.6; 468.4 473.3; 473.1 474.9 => 0.049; 14.6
